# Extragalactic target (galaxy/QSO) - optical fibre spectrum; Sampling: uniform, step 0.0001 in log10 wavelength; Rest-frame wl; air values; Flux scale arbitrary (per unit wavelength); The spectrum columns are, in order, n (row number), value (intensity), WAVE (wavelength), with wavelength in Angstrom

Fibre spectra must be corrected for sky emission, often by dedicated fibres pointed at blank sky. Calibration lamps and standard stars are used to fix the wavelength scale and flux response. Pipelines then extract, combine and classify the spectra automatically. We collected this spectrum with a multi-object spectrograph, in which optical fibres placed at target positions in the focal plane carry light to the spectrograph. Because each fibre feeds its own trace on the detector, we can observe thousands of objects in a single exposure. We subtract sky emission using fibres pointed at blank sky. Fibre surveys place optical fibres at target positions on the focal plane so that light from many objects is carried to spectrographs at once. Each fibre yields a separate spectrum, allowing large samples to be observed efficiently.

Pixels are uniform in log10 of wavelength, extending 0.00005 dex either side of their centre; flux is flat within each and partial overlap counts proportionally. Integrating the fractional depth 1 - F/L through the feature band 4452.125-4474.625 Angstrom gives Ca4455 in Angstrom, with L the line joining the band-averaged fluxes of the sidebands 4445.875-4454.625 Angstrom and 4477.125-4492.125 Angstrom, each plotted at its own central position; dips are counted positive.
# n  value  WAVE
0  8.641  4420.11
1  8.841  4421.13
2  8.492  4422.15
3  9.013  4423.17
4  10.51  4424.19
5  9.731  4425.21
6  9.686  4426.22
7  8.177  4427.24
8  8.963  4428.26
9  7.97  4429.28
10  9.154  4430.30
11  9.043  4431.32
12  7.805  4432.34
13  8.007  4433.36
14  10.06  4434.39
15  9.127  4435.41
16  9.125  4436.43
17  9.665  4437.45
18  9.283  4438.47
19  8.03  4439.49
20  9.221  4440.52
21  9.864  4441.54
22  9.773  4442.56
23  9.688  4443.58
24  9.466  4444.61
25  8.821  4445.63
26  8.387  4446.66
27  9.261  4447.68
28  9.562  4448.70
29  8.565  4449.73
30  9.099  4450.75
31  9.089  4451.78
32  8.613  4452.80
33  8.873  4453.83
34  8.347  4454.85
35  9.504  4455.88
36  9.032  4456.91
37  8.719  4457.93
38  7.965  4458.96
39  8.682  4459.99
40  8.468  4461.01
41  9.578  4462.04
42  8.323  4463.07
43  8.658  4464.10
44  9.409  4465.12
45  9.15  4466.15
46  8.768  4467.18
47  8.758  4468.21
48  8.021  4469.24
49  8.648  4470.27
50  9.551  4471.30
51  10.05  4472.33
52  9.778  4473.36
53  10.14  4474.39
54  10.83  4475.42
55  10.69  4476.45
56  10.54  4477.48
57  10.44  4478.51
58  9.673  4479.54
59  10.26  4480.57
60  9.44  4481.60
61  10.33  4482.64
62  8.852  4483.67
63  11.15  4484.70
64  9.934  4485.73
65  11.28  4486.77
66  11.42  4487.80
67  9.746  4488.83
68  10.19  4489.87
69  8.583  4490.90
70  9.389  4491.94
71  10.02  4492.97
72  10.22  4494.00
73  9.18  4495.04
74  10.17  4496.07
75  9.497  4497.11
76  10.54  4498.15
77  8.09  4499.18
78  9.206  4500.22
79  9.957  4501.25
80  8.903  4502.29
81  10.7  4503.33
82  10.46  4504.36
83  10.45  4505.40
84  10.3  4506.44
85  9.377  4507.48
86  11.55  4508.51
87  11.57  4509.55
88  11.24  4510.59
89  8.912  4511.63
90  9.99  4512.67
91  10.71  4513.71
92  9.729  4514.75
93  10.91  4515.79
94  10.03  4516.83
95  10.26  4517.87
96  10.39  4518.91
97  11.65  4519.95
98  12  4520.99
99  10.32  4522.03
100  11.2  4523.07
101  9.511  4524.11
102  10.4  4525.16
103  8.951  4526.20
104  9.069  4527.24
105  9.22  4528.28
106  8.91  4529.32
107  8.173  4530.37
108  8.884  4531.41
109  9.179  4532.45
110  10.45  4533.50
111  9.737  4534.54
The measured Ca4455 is 1.0 Angstrom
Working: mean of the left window 8.91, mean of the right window 10.1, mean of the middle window 8.94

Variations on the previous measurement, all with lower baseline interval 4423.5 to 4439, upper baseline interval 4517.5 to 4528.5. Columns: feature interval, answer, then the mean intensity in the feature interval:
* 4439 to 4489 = 0.7 Angstrom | 9.4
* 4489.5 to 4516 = 0.1 Angstrom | 9.98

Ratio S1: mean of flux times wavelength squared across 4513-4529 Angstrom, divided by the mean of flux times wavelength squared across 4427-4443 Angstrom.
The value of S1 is 1.2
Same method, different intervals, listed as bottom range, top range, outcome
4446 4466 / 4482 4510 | 1.15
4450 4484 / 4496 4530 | 1.11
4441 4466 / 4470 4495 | 1.13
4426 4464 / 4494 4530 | 1.16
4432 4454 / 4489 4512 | 1.12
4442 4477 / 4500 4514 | 1.15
